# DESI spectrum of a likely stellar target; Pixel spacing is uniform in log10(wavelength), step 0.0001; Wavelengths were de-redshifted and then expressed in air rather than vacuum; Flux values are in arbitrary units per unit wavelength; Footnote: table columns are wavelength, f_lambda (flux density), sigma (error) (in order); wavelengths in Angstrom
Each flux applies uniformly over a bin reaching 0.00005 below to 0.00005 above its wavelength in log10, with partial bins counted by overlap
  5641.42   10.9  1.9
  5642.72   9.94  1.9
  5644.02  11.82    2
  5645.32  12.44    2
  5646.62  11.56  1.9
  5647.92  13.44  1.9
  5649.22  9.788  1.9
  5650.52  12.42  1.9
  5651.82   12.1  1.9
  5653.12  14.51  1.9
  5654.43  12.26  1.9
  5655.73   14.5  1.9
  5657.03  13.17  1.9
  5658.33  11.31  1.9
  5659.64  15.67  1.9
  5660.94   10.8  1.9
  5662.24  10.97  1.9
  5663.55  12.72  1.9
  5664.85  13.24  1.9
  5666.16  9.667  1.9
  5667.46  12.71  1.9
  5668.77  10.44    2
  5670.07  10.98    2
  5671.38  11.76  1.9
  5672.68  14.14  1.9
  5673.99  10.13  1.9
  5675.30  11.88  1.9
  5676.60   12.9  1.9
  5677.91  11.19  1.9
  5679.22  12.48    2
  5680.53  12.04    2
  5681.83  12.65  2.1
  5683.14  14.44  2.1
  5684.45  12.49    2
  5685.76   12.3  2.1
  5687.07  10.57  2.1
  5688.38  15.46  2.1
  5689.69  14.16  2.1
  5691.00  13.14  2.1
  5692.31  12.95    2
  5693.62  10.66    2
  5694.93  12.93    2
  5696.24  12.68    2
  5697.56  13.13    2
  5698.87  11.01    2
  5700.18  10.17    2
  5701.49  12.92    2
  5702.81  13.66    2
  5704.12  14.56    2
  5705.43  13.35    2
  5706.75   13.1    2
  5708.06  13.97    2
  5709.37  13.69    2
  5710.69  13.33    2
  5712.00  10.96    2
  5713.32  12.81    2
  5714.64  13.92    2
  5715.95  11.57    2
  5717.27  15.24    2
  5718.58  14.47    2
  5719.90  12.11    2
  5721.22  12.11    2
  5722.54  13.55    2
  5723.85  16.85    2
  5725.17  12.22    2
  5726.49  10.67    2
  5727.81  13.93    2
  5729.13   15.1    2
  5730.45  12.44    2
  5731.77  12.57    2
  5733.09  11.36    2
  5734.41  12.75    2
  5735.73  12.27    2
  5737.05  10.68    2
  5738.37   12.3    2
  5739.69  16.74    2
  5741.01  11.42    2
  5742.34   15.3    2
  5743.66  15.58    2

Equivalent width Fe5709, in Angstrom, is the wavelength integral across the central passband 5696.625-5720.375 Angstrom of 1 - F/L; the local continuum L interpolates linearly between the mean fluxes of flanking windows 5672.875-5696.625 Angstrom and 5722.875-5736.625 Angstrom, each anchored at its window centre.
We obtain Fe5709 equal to -0.42 Angstrom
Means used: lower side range 12.5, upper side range 13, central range 13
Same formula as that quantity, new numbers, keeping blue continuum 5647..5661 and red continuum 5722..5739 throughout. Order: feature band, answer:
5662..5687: 1.5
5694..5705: 0.2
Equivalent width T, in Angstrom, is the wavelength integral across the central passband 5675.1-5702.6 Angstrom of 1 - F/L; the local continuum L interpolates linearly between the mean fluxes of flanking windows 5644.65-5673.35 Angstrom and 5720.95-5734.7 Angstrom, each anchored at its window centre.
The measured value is 0.3 Angstrom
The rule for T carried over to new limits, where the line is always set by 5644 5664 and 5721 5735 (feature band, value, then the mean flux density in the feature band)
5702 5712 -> -0.4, 13.5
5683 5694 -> -0.1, 12.9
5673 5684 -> 0.4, 12.3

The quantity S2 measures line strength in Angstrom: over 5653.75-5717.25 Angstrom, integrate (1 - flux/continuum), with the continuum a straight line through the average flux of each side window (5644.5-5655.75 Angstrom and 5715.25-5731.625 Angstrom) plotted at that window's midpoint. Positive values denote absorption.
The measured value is 1.5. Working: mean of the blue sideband 12.4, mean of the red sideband 13.3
